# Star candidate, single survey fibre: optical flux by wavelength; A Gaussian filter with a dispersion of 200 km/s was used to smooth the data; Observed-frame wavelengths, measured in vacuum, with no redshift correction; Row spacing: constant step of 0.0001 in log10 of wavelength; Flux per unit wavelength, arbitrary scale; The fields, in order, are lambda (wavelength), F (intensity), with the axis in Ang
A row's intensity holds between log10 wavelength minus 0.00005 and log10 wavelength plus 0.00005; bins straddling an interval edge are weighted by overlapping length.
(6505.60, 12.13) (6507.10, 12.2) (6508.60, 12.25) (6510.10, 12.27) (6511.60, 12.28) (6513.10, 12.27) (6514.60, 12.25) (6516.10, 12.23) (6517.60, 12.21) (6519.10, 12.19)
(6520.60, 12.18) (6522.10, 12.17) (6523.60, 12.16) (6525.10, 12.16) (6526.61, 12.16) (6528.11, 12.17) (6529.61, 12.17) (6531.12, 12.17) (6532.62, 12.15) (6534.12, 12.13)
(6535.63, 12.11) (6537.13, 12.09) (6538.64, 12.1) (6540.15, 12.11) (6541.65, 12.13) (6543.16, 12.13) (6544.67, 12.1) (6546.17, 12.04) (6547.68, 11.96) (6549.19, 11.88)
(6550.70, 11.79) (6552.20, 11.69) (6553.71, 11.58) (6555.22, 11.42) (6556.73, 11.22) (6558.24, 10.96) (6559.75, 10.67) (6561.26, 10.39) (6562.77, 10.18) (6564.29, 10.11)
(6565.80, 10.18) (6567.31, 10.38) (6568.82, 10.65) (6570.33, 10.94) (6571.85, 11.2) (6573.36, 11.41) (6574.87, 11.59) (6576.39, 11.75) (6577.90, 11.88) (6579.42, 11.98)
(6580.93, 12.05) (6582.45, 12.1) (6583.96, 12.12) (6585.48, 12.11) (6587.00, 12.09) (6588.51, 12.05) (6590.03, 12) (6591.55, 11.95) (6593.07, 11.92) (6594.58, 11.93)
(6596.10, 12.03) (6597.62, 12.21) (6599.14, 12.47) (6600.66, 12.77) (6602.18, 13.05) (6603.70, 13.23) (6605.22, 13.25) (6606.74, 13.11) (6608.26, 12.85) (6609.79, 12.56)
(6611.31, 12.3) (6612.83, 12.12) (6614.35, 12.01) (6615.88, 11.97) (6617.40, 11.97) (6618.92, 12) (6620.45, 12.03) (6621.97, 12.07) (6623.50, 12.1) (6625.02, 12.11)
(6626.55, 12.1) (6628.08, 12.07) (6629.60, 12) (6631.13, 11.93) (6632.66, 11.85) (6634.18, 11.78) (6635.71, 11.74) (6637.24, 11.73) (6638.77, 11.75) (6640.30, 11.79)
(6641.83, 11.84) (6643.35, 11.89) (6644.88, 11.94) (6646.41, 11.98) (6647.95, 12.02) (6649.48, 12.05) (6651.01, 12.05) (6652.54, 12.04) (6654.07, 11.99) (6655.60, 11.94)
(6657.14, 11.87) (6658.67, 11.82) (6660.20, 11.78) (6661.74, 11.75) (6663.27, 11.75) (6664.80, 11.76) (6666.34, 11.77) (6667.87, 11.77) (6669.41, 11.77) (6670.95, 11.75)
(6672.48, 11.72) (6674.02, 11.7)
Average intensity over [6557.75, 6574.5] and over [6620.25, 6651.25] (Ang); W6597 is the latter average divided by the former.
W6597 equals 1.12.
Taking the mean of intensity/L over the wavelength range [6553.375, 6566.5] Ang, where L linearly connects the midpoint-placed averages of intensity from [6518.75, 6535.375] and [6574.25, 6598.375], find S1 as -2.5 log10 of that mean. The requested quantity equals 0.13 mag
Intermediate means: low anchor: 12.2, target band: 10.7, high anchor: 12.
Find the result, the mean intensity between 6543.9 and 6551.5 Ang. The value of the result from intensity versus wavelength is 12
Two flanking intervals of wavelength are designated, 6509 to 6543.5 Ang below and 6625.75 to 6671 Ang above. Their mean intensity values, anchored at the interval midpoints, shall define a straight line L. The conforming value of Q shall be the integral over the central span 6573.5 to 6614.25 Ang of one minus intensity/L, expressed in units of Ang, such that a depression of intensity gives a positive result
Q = -0.9 Ang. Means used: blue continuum 12.2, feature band 12.3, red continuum 11.9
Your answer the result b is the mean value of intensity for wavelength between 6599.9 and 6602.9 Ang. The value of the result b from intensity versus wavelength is 12.9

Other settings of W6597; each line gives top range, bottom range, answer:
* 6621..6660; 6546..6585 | 1.06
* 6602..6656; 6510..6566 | 1.03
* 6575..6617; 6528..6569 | 1.07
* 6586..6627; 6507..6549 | 1.01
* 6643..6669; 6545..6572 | 1.07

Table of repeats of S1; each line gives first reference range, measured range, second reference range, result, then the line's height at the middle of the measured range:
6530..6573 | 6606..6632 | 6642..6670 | -0.04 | 11.7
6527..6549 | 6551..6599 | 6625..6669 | 0.05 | 12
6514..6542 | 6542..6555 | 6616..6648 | 0.02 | 12.1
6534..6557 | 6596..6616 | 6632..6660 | -0.06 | 11.9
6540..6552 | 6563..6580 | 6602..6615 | 0.12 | 12.3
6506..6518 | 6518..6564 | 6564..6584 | 0.00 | 11.8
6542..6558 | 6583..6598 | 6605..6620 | 0.01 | 12.2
